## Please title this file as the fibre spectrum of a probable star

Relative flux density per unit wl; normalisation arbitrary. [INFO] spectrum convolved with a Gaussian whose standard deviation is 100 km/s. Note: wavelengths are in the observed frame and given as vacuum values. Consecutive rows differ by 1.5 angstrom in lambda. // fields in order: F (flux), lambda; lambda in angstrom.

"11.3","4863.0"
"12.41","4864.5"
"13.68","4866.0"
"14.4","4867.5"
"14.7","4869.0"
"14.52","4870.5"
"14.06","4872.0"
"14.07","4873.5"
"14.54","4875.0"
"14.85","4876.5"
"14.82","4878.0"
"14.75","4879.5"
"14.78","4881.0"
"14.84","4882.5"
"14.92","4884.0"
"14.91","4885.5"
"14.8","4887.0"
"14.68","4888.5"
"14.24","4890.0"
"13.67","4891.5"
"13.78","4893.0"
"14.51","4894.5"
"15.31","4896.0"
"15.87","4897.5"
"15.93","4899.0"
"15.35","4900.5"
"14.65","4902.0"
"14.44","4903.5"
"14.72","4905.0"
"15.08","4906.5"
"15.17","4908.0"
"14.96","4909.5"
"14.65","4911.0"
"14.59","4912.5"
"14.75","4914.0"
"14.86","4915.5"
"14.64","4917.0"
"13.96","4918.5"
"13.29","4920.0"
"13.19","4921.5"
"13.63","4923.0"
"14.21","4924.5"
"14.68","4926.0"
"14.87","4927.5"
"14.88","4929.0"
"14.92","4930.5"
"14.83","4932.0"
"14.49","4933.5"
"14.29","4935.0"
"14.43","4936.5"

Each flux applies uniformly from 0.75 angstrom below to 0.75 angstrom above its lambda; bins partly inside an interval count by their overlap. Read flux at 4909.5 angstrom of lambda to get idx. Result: 14.96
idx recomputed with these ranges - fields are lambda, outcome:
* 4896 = 15.31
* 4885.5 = 14.91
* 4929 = 14.88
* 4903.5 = 14.44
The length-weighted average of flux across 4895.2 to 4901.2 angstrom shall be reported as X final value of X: 15.6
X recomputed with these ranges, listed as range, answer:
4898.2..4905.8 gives 15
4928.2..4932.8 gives 14.9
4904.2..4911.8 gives 14.9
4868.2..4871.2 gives 14.6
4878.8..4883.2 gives 14.8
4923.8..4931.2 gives 14.7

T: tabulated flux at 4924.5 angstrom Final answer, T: 14.21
